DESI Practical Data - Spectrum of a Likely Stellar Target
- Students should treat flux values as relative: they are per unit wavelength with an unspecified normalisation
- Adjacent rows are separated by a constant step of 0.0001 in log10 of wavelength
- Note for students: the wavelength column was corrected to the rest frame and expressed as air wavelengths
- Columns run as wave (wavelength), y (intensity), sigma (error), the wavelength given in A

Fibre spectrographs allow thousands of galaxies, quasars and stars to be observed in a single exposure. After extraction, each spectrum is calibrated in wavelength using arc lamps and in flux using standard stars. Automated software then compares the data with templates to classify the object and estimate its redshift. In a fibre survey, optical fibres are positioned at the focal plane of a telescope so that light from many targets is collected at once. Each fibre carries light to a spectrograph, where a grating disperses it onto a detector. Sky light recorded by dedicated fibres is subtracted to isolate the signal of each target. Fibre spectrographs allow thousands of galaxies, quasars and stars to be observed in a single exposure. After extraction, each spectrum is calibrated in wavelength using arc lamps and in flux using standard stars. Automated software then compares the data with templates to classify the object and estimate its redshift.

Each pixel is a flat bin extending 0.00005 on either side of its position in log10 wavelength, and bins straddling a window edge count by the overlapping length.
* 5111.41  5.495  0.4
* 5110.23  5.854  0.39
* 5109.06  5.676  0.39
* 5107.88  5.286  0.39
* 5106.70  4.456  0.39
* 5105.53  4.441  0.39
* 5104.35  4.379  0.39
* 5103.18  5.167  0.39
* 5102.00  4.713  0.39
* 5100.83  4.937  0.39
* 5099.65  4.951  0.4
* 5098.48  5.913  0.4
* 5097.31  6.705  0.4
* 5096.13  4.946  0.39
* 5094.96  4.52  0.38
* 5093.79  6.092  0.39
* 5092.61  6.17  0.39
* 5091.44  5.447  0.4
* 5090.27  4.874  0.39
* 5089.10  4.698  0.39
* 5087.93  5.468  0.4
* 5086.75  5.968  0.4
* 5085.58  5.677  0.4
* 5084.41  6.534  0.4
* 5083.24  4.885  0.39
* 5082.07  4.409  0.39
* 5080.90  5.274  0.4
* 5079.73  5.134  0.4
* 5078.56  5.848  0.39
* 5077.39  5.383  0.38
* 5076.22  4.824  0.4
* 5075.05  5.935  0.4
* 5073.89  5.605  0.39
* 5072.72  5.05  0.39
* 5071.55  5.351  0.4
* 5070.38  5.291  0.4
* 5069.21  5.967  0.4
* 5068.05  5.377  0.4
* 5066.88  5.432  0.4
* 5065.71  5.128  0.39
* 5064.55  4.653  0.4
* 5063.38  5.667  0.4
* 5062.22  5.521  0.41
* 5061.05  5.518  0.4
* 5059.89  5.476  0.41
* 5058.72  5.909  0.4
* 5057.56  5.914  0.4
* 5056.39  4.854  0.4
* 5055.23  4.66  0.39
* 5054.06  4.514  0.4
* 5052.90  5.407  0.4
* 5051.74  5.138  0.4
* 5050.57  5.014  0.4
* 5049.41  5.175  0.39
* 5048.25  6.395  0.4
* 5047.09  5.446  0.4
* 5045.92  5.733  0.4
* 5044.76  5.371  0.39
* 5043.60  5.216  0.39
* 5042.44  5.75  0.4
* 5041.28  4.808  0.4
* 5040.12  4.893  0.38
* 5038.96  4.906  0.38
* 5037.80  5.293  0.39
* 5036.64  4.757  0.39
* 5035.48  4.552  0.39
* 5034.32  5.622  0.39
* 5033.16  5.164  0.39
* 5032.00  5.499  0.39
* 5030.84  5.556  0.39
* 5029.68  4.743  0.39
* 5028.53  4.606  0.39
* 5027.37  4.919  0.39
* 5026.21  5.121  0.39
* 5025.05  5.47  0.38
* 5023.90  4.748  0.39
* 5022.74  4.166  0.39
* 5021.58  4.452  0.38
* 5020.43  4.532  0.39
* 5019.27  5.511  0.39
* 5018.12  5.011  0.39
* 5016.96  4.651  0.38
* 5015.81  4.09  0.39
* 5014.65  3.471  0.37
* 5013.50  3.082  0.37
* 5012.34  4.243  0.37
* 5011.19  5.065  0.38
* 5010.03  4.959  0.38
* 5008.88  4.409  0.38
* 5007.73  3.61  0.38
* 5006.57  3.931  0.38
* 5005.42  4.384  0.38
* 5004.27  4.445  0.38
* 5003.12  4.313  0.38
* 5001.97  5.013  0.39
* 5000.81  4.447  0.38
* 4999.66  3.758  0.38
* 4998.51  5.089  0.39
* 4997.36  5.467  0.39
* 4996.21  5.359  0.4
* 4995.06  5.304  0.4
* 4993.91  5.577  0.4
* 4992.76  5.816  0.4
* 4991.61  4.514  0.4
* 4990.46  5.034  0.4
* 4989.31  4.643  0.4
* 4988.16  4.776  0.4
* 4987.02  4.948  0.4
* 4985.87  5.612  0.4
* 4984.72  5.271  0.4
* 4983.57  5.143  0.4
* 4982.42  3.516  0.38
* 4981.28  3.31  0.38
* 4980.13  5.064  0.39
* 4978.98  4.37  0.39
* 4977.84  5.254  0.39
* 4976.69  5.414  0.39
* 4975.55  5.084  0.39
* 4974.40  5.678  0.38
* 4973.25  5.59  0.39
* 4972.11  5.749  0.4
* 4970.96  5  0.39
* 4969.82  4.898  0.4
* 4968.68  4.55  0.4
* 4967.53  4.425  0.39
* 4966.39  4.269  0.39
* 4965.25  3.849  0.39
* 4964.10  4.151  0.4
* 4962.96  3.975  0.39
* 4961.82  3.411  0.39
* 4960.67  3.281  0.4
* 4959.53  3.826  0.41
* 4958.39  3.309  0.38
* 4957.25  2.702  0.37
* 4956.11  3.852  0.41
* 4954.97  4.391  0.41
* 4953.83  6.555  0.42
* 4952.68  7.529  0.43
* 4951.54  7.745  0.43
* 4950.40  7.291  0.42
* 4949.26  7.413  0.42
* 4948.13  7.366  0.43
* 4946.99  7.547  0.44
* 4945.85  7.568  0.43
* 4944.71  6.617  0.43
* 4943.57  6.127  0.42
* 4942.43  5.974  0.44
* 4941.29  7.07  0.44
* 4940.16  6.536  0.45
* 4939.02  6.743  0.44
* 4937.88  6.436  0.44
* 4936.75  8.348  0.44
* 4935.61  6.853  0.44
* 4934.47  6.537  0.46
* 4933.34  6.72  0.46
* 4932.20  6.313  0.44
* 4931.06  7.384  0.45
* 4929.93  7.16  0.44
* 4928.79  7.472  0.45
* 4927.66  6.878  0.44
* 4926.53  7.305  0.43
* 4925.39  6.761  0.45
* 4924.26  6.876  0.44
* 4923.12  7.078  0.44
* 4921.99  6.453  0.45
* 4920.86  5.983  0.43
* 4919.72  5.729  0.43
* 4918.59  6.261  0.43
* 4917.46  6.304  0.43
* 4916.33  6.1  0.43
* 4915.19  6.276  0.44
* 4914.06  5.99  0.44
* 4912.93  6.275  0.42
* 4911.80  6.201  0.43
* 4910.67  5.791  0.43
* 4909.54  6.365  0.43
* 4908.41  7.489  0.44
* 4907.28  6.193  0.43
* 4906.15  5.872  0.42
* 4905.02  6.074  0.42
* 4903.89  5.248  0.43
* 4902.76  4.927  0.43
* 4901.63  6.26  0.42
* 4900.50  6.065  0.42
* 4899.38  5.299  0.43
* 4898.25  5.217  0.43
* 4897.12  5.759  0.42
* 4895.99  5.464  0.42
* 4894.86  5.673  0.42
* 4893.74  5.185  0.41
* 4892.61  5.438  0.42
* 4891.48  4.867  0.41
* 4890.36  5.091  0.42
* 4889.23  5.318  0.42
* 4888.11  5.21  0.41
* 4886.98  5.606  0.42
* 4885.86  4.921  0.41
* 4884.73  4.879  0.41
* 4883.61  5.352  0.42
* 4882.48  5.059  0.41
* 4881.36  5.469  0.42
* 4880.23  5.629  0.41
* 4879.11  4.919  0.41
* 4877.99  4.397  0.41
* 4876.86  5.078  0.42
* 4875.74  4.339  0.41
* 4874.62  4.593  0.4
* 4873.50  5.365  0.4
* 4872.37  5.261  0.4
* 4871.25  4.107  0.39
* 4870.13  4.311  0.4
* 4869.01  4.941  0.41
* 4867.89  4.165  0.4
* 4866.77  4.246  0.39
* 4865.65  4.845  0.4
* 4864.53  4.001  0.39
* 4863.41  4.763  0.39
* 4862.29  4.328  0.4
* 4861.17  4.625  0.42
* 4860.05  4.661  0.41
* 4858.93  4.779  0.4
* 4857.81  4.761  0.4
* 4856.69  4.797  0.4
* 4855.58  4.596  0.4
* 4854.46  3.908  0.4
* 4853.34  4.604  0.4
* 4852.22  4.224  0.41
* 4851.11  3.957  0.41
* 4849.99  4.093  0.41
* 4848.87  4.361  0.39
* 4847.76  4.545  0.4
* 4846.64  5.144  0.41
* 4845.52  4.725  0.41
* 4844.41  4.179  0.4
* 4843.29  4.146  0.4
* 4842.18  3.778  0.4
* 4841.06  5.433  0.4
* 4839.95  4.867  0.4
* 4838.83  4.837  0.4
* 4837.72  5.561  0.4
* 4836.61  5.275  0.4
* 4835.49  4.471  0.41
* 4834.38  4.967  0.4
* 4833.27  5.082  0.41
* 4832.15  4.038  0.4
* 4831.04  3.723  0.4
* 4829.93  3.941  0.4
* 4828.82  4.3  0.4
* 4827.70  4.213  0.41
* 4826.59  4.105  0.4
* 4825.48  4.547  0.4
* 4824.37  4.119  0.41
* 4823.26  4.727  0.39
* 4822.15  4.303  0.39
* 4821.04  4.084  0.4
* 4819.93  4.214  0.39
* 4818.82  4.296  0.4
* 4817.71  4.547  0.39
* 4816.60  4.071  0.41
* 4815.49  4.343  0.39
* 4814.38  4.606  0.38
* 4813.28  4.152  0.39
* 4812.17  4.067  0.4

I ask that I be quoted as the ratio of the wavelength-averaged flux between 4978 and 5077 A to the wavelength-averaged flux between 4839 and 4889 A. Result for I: 1.1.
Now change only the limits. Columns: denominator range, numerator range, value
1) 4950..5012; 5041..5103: 1.12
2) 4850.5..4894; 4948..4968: 1.03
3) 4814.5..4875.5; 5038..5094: 1.19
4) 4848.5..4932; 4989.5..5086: 0.93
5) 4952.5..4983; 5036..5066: 1.17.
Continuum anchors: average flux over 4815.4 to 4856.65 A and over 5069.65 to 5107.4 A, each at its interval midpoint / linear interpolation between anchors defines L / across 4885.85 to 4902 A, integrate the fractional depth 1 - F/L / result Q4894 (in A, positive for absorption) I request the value -2.8 A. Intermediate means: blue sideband 4.45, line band 5.43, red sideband 5.28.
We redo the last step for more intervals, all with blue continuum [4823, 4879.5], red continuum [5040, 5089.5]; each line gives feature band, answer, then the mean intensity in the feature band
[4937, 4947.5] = -4.1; 6.78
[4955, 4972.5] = 3.2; 4.08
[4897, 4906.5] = -1.8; 5.62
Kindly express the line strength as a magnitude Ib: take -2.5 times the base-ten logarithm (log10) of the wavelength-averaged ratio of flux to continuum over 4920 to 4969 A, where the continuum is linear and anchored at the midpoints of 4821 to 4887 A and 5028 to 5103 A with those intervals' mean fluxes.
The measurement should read -0.22 mag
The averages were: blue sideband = 4.61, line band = 6.02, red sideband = 5.32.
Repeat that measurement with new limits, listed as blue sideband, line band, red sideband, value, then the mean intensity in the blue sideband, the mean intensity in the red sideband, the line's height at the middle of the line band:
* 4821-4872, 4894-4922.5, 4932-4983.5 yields -0.179 mag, 4.49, 5.5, 5.05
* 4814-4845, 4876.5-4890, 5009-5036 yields -0.138 mag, 4.46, 4.74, 4.54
